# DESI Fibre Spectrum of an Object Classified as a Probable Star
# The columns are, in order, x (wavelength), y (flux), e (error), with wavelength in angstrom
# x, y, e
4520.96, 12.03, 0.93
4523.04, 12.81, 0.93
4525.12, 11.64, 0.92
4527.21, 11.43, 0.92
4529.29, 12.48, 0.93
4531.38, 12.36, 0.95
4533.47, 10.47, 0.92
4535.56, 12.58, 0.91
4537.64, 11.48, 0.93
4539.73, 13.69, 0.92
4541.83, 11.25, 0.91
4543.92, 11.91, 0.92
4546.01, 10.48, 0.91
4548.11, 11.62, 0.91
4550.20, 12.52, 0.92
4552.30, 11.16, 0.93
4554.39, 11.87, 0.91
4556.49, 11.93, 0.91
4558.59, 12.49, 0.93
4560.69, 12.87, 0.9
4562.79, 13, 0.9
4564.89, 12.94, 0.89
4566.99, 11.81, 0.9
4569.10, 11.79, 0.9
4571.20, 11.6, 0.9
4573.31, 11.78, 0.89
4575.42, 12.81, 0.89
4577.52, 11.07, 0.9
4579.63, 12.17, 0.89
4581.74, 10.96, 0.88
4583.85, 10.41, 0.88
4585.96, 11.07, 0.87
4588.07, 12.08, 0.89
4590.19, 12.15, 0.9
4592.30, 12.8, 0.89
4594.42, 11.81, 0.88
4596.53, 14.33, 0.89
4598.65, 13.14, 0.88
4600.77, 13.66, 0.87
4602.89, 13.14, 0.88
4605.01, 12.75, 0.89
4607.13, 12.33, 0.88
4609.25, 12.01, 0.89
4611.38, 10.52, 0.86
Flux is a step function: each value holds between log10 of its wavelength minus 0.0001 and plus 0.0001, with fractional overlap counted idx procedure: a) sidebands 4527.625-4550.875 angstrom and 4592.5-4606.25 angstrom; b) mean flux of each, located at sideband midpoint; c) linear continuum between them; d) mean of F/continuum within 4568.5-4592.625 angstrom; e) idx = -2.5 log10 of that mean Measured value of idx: 0.09 mag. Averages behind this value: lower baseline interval 11.9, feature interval 11.7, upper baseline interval 13.1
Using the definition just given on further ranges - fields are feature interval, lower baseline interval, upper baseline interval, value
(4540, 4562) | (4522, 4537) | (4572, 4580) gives 0.005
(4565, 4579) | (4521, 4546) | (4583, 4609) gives 0.034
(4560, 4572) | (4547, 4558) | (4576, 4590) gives -0.063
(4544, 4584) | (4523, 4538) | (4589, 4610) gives 0.039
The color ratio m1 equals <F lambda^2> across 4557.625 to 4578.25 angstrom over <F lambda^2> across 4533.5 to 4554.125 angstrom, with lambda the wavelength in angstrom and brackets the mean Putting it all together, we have 1.0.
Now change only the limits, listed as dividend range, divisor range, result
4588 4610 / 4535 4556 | 1.11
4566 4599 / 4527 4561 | 1.02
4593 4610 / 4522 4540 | 1.11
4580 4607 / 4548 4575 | 1.03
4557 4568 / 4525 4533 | 1.07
